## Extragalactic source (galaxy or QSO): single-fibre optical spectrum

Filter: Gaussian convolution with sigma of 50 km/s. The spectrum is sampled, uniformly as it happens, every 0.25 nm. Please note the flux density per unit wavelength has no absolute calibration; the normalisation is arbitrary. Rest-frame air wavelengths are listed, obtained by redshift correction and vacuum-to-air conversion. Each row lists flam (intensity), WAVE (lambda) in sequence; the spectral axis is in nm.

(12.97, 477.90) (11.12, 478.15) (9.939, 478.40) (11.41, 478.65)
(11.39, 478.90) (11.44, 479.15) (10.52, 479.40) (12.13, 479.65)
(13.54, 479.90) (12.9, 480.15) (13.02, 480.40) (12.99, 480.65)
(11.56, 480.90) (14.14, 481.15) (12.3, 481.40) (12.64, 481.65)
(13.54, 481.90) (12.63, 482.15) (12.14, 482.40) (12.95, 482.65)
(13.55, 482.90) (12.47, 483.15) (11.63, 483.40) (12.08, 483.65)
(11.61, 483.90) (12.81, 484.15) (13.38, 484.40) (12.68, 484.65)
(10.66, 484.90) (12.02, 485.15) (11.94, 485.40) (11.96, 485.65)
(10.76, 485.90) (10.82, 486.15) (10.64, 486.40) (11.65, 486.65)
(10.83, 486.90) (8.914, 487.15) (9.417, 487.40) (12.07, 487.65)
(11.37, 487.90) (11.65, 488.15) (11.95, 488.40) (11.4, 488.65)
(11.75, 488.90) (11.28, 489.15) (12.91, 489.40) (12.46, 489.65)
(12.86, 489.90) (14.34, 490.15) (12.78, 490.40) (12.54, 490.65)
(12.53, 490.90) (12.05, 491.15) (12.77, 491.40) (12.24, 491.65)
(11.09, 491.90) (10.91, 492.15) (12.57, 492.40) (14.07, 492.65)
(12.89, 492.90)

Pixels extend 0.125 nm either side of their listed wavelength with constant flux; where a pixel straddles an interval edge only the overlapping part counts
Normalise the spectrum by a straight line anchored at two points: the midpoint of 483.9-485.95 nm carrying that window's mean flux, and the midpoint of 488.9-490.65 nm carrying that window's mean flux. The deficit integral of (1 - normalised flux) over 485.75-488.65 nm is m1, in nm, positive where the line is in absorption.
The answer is 0.33 nm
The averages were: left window 12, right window 12.7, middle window 10.9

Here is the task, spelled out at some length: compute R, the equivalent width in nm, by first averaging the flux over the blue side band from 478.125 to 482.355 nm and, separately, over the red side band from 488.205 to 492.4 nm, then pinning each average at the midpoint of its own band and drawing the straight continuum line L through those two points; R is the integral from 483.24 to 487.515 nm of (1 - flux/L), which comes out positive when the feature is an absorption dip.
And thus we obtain 0.28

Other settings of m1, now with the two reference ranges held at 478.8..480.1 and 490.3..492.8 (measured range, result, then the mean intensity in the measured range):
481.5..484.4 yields -0.14 nm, 12.6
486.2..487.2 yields 0.12 nm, 10.7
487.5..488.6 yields 0.05 nm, 11.7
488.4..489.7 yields 0.03 nm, 11.9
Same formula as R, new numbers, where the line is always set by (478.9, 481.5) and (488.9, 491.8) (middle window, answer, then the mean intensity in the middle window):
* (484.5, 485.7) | 0.06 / 11.9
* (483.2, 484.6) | 0.01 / 12.3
